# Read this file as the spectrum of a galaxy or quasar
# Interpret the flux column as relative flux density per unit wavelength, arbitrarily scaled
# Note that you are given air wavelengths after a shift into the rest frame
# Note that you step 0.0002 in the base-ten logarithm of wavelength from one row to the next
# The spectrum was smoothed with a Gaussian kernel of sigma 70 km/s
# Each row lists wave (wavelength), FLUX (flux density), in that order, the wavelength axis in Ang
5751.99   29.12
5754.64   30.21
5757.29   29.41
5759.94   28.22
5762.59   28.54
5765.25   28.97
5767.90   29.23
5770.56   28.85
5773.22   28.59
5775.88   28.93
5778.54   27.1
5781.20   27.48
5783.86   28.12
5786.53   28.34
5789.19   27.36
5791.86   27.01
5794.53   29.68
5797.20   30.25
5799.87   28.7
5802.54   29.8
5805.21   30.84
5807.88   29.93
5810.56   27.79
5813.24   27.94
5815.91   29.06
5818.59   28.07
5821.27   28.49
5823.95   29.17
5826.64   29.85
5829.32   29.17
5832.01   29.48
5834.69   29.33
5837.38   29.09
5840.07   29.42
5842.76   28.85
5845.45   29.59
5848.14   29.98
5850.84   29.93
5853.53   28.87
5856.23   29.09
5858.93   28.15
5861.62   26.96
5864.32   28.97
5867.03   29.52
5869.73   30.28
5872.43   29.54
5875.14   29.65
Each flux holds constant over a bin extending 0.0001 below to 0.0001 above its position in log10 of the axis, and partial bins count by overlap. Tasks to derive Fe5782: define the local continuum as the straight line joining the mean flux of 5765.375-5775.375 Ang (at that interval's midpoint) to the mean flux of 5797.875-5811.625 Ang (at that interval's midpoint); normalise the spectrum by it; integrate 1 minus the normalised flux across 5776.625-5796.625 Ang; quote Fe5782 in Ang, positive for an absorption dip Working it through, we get 0.8 Ang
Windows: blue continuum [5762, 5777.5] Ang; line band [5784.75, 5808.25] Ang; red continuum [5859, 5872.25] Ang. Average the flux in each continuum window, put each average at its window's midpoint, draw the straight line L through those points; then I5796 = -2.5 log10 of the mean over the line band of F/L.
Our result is -0.01 mag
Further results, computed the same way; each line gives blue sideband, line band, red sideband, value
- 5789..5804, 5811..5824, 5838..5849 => 0.03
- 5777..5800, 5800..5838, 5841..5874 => -0.02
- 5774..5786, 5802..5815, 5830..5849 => -0.02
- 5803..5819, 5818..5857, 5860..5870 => -0.01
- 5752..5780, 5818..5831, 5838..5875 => 0.00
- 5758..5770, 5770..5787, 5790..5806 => 0.03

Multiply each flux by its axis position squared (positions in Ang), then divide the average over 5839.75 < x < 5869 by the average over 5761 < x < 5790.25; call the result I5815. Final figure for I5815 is 1.1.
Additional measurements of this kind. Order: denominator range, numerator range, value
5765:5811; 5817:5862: 1.03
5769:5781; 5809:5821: 1.01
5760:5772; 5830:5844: 1.04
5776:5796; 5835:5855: 1.07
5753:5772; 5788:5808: 1.02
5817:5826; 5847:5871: 1.03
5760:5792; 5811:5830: 1.03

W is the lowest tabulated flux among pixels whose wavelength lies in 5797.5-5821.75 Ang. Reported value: 27.79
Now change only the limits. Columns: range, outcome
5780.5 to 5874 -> 26.96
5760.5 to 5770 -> 28.54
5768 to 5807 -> 27.01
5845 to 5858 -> 28.87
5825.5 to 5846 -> 28.85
